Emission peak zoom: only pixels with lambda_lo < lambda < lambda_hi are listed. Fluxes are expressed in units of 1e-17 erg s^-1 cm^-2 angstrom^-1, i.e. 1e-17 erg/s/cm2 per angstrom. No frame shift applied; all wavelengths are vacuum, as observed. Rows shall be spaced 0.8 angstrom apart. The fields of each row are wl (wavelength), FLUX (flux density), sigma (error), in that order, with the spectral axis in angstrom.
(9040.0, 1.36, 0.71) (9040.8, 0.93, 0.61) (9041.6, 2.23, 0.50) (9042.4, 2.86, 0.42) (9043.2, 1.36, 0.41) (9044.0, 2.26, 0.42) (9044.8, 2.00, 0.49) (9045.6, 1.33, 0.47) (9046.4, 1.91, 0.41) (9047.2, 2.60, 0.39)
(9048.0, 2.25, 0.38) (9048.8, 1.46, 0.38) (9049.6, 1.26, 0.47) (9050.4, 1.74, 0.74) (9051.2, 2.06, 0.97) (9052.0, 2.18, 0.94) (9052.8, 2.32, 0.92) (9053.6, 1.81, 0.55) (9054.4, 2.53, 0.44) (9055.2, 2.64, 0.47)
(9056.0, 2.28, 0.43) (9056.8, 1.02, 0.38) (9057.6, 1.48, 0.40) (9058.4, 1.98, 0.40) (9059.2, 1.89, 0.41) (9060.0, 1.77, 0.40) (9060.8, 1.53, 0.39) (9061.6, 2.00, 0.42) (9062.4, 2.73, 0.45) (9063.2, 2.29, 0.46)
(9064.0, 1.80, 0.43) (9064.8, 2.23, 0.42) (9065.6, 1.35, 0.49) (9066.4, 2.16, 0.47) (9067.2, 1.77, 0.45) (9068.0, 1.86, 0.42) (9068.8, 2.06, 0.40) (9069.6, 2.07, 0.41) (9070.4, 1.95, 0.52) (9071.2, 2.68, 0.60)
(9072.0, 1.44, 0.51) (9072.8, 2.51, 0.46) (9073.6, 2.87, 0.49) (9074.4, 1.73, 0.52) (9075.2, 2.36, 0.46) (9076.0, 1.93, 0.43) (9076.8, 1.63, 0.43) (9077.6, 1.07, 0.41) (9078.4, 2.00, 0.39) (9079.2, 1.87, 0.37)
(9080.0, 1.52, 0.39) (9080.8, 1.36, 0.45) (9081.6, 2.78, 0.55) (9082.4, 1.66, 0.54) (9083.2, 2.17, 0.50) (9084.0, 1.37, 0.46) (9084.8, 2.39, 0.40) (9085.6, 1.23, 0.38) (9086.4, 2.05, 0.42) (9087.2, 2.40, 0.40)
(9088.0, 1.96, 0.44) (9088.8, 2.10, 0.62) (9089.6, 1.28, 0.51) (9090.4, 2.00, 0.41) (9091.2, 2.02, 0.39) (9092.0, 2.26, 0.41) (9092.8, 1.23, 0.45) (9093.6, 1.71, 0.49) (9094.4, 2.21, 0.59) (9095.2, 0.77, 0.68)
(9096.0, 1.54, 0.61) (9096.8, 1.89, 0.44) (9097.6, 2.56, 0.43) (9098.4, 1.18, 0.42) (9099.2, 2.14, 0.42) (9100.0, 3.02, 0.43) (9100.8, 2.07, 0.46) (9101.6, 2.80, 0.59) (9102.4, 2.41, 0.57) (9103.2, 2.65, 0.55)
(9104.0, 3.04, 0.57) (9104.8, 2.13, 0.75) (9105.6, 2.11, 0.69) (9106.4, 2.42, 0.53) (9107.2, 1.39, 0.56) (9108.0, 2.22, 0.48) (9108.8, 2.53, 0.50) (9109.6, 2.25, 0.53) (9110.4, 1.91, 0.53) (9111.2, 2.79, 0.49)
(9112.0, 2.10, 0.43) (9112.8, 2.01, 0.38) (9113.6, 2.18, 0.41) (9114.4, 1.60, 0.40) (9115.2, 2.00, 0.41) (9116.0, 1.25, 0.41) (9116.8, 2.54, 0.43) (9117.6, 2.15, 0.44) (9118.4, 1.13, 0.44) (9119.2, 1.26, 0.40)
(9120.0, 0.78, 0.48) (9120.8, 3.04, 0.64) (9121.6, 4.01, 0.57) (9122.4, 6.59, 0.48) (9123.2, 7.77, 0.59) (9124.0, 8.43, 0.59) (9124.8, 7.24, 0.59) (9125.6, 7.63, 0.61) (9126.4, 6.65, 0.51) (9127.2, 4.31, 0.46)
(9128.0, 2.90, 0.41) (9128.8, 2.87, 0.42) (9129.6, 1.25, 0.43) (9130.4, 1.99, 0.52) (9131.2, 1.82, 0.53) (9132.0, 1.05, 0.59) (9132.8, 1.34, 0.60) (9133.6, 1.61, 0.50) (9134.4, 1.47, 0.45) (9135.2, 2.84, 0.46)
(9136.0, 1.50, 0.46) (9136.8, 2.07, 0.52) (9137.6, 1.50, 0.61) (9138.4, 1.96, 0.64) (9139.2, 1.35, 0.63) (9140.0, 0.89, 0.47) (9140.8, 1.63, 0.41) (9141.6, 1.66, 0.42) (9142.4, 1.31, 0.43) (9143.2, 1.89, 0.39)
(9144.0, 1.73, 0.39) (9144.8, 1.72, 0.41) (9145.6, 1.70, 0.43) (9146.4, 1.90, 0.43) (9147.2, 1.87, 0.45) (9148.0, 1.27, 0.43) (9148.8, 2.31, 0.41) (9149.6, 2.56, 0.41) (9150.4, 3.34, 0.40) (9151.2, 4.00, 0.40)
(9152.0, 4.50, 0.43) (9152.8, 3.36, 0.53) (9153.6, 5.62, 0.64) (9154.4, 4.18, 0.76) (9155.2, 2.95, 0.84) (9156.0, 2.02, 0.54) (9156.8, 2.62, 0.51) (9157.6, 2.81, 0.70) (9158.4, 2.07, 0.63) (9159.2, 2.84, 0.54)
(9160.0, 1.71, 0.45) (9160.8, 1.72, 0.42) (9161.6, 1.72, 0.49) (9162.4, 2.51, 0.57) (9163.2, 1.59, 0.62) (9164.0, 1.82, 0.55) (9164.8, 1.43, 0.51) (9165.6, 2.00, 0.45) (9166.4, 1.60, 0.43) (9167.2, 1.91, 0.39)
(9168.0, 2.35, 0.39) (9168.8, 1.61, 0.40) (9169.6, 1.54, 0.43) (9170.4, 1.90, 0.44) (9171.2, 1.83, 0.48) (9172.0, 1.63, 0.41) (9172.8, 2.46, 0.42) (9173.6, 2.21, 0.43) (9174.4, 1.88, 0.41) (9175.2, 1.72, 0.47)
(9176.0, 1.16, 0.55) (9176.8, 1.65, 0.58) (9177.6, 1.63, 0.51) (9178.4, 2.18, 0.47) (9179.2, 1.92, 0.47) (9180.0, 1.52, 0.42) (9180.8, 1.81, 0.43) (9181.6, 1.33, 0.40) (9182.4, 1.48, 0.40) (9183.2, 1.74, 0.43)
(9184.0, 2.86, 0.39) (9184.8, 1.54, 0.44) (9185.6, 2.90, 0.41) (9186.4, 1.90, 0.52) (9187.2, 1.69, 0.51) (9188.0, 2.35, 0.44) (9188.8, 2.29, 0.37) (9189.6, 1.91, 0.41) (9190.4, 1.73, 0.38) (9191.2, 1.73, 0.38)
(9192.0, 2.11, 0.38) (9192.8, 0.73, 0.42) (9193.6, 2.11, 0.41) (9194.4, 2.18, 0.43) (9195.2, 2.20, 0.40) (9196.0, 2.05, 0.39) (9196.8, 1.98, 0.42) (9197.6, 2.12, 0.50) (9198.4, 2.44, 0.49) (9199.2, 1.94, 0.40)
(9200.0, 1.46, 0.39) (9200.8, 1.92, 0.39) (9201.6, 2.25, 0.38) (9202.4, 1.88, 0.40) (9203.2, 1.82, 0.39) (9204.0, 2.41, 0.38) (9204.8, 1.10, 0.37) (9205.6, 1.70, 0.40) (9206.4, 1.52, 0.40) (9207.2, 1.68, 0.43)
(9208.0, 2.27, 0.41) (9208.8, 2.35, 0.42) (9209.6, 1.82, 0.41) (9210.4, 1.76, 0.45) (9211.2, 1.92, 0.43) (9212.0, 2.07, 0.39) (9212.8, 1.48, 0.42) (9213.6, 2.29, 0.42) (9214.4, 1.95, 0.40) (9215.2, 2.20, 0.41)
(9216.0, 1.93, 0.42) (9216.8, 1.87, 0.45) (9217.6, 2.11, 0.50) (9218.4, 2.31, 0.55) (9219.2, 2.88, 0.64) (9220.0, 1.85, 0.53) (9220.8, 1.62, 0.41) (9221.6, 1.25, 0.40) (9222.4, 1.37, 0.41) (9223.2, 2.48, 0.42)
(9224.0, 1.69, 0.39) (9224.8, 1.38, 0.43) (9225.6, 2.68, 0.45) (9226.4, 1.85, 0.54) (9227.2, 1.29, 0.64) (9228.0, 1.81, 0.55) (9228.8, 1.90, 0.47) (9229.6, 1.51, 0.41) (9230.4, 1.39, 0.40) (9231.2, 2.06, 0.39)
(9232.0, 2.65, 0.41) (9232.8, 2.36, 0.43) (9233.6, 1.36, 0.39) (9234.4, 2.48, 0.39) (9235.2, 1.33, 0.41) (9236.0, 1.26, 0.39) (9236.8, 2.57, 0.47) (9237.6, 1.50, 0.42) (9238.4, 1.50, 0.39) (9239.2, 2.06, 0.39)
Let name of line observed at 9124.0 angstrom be H-alpha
